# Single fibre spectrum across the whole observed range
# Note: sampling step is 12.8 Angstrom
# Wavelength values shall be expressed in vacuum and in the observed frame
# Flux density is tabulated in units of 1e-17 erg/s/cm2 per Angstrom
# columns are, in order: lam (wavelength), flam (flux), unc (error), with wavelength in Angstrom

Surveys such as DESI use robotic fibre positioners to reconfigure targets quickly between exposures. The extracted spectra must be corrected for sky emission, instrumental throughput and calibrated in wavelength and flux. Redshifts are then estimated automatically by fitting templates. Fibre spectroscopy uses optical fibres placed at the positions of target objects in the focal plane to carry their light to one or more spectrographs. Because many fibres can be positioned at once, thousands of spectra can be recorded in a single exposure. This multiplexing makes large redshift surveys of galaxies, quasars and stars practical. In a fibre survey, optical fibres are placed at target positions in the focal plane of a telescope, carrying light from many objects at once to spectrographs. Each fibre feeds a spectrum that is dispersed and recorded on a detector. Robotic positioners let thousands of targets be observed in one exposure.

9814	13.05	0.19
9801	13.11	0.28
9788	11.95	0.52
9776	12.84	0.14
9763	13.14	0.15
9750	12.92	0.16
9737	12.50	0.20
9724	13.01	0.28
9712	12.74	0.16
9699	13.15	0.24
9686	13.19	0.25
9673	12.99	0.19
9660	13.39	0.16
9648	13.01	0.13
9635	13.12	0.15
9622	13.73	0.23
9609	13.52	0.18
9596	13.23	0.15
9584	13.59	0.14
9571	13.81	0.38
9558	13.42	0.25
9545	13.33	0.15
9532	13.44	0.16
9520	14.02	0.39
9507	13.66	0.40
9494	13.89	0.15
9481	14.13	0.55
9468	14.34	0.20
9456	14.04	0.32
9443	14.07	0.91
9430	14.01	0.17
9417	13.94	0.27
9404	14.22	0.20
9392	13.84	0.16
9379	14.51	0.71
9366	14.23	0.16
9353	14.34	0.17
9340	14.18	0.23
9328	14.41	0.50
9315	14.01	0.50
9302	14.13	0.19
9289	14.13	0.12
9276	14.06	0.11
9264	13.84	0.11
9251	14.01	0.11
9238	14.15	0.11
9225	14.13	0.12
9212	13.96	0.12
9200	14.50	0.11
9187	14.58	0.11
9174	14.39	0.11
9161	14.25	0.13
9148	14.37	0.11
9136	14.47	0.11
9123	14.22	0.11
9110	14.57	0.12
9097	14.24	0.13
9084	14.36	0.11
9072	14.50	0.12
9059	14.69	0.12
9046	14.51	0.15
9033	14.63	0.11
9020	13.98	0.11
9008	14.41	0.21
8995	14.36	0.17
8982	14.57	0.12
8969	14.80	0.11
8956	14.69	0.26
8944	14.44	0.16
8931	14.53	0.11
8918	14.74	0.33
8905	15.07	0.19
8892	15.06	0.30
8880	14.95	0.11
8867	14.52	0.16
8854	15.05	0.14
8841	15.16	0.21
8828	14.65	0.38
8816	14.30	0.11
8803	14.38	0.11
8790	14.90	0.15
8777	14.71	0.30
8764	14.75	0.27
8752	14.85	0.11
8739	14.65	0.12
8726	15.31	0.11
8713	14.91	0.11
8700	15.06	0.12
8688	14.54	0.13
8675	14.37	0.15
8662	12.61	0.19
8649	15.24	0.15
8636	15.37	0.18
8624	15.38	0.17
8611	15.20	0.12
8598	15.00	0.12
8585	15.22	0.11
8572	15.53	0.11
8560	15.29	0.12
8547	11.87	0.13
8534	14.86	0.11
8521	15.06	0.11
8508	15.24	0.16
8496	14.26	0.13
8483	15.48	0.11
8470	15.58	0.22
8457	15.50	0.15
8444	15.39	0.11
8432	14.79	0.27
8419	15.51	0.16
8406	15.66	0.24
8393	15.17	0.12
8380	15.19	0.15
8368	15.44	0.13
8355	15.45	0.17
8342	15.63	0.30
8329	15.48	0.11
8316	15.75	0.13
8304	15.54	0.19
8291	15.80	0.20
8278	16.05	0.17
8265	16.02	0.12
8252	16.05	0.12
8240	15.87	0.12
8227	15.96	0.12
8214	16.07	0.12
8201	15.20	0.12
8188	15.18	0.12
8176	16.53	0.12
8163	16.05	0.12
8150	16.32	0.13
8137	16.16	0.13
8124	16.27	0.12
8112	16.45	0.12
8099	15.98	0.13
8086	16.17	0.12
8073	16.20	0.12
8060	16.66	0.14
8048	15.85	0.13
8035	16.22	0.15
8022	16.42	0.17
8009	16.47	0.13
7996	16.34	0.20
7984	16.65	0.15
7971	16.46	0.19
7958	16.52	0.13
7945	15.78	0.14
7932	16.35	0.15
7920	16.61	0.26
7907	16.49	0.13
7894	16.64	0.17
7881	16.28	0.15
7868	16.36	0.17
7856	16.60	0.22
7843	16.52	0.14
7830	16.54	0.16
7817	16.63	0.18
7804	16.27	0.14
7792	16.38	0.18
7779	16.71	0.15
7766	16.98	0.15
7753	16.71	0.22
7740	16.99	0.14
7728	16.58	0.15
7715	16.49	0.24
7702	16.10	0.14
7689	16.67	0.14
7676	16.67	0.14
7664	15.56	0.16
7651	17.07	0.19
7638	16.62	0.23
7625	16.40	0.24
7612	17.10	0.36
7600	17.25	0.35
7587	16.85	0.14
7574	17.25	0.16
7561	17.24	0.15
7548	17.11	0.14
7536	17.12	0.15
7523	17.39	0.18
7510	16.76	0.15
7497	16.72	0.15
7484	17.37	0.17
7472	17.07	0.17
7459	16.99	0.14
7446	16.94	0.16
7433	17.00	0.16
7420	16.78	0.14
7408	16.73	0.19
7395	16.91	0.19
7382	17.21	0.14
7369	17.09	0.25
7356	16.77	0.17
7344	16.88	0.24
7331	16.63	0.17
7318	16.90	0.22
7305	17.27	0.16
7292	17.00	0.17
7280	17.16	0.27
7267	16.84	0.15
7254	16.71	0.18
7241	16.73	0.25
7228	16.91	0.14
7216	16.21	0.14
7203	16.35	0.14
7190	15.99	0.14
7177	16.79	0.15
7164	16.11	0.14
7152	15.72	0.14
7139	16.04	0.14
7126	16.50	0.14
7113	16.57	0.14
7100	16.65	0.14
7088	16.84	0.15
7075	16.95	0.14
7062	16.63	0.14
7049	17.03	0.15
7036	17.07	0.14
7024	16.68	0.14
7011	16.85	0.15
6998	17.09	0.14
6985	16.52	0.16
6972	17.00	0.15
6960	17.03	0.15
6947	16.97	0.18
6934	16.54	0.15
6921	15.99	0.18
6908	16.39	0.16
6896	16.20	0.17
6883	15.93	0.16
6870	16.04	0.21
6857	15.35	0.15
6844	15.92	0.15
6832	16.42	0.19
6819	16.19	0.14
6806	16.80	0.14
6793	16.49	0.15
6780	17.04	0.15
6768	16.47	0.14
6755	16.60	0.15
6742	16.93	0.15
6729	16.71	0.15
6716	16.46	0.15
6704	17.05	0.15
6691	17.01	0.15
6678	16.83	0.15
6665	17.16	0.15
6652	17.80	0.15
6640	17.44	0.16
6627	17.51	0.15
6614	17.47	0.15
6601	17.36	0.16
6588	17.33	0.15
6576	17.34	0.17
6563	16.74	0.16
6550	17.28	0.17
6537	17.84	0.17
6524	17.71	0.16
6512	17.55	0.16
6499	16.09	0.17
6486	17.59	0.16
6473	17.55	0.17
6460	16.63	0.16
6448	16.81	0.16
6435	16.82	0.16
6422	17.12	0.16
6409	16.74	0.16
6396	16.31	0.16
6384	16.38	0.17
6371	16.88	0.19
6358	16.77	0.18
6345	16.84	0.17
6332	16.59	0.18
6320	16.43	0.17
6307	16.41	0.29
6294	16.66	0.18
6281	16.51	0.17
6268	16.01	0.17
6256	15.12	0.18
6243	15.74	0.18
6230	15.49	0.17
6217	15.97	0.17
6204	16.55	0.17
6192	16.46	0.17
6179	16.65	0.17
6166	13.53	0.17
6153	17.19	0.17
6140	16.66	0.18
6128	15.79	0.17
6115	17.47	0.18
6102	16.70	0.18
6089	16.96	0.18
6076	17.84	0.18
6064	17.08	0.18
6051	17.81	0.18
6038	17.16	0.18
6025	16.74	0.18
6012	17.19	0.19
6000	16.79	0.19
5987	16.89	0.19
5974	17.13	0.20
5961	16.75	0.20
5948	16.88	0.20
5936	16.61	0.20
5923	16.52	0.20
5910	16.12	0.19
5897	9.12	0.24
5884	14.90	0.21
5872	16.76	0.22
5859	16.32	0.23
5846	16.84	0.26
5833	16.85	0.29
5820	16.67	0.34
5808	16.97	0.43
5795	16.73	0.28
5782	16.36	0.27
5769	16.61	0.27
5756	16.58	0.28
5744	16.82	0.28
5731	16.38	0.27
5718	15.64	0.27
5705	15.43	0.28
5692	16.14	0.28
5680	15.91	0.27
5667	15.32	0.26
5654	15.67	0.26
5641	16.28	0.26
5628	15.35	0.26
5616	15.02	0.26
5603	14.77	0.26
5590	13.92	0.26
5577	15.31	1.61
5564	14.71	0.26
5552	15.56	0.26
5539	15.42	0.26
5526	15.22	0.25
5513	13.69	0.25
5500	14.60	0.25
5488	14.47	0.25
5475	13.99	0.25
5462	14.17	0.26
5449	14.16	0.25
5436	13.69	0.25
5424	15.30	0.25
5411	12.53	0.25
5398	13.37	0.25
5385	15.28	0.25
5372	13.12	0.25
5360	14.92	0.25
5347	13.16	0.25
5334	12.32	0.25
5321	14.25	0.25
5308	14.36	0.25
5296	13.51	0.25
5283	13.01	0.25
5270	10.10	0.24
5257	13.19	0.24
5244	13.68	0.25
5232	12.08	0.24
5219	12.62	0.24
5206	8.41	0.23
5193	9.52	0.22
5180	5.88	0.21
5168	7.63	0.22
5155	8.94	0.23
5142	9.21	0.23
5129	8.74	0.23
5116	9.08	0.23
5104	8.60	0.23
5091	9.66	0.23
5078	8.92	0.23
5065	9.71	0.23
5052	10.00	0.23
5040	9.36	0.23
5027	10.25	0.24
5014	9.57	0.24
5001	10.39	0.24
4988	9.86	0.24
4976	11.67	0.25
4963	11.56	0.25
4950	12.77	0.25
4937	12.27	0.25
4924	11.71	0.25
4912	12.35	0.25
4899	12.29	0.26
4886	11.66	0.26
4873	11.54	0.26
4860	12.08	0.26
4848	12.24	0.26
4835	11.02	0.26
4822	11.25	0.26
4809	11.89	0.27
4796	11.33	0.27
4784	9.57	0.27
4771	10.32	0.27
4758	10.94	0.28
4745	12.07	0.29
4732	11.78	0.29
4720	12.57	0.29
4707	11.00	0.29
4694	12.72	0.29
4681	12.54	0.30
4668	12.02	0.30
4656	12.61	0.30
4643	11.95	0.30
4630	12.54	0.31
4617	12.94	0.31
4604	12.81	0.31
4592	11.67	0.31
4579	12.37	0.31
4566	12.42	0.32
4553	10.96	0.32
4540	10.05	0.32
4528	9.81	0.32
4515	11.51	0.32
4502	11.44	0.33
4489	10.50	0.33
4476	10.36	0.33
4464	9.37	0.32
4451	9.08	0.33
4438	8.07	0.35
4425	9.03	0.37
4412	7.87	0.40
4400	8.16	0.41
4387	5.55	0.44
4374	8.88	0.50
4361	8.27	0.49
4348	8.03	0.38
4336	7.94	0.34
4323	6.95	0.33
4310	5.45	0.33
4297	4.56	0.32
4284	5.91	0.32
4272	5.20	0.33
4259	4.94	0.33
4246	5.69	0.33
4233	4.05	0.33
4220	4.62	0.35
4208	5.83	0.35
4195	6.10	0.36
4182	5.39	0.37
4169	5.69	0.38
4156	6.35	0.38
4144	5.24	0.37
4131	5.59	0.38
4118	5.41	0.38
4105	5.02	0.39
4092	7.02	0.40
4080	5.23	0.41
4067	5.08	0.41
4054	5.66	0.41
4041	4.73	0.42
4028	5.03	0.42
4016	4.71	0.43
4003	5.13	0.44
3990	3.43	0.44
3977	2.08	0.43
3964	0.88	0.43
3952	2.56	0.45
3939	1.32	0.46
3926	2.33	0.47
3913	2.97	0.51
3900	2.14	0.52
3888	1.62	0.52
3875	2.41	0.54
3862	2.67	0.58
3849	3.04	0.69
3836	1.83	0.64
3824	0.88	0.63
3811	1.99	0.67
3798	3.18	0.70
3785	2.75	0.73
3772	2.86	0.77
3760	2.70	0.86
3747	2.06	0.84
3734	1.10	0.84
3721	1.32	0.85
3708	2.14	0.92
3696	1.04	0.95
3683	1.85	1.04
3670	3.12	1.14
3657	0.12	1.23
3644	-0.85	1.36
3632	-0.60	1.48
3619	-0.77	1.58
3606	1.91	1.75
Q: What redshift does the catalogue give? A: 0.000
